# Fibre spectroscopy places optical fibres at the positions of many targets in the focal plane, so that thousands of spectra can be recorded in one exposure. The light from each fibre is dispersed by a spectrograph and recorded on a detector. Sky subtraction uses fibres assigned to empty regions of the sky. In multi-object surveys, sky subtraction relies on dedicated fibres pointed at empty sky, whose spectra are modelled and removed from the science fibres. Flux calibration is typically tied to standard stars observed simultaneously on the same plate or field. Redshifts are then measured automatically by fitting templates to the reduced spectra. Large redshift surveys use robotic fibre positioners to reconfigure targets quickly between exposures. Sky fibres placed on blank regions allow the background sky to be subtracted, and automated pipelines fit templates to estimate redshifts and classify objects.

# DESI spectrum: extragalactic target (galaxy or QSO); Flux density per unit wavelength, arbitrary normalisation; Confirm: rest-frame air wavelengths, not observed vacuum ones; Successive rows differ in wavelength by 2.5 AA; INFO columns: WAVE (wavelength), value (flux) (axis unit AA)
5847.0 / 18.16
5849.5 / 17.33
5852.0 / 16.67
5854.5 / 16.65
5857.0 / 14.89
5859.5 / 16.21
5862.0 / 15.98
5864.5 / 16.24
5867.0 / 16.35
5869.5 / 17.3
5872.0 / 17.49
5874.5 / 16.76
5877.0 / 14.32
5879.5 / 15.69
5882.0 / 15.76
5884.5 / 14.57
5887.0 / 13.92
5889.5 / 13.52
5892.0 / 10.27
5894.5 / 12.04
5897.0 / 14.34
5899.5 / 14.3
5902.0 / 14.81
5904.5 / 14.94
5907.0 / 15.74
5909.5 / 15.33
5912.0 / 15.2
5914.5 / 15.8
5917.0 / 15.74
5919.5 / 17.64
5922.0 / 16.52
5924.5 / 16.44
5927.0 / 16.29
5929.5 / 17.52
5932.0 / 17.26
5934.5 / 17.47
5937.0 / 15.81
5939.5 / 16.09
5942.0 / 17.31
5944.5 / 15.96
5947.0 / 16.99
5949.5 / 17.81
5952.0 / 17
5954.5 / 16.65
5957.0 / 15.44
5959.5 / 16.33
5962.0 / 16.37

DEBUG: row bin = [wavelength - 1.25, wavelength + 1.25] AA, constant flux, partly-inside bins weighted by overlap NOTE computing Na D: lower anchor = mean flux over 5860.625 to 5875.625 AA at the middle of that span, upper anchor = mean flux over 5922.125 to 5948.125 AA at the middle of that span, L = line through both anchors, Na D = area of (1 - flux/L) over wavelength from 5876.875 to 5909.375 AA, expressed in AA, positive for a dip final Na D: 4.8 AA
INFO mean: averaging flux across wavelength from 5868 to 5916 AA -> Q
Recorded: 14.9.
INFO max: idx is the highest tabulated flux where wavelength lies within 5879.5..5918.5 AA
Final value 15.8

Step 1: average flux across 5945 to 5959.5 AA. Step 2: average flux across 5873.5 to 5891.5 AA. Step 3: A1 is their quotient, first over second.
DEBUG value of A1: 1.1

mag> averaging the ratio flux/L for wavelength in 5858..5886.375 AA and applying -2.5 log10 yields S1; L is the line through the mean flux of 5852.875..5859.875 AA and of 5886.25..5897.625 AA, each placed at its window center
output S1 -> -0.110 mag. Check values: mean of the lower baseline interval 15.9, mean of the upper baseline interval 12.7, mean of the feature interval 16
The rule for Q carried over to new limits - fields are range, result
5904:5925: 15.9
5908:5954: 16.6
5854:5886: 16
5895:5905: 14.4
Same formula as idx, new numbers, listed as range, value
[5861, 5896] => 17.49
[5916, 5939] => 17.64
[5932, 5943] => 17.47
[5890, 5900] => 14.34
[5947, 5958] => 17.81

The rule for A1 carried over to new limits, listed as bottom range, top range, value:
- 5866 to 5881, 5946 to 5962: 1.02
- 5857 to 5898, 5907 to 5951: 1.10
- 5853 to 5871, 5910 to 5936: 1.02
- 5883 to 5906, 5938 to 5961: 1.21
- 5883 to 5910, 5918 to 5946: 1.20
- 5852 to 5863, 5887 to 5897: 0.78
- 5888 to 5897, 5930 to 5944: 1.36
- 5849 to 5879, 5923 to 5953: 1.03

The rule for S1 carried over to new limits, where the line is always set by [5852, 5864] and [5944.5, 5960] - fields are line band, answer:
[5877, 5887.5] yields 0.08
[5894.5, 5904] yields 0.15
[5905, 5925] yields 0.03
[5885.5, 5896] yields 0.28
